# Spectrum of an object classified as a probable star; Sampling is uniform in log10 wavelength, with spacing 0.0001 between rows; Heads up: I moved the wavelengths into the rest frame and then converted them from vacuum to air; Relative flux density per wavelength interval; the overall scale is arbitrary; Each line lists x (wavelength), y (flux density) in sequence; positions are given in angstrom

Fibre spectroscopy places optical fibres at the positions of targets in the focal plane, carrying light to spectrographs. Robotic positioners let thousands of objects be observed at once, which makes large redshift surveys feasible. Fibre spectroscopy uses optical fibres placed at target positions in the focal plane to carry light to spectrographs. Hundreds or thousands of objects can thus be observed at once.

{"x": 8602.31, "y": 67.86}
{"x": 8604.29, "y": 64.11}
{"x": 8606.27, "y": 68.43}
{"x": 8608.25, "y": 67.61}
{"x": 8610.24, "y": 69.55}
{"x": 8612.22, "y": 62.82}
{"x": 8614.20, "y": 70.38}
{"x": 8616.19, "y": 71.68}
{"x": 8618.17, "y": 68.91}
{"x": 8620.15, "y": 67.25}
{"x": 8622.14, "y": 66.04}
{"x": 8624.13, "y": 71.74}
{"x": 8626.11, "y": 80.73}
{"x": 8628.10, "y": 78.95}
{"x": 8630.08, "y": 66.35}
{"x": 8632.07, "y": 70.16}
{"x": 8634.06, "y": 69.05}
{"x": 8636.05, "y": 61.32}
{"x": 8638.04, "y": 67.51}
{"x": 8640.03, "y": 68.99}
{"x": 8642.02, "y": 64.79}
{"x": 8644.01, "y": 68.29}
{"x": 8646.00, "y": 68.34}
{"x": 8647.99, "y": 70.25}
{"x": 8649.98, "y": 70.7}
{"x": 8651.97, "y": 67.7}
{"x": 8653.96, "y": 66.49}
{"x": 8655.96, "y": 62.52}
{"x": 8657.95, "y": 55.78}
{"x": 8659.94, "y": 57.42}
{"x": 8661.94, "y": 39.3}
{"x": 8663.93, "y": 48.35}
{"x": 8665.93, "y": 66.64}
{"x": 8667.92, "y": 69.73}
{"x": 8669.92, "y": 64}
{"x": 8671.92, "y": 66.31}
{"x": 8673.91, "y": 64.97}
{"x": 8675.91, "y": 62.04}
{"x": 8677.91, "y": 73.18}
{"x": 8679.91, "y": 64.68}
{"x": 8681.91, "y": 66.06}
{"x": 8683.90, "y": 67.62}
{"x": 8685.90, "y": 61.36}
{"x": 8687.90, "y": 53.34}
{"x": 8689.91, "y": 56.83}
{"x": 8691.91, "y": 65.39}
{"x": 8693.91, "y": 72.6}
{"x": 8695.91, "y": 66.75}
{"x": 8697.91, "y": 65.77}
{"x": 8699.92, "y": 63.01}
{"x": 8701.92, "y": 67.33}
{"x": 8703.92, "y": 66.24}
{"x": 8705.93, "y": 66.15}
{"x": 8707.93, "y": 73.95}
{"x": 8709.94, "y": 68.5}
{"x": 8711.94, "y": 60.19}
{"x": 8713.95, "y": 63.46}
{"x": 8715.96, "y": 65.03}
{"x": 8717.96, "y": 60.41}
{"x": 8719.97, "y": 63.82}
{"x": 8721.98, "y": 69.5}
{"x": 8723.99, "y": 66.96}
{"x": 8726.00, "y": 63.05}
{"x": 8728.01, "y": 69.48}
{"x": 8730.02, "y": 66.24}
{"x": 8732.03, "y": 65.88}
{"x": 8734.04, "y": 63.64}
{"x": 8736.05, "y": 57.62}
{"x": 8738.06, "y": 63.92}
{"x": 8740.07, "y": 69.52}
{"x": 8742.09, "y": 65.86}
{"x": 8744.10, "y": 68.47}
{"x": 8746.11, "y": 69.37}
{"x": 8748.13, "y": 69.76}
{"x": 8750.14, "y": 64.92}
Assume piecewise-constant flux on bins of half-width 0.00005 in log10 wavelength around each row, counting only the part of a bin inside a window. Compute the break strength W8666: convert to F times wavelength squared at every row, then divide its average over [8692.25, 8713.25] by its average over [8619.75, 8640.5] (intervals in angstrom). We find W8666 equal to 0.97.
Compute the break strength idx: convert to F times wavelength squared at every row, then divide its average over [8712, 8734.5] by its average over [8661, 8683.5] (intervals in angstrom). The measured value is 1.05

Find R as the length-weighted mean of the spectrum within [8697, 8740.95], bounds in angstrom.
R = 65.4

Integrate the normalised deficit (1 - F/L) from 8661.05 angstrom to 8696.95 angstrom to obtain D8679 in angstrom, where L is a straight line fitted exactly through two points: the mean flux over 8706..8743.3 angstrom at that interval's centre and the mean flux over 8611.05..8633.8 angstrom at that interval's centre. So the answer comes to 2.6 angstrom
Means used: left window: 70.4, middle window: 62.8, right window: 65.4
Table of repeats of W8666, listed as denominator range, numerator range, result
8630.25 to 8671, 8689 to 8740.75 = 1.04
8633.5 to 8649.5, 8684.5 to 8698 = 0.95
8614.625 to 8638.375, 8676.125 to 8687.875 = 0.94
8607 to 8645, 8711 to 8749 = 0.97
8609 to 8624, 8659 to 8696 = 0.93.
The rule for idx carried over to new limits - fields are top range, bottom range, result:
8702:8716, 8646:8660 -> 1.03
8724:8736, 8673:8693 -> 1.04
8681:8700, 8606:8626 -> 0.94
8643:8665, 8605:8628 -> 0.89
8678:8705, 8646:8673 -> 1.05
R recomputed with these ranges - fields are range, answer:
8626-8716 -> 65.2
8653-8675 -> 60.1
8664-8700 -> 64.6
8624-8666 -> 65.4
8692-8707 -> 66.8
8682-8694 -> 62.4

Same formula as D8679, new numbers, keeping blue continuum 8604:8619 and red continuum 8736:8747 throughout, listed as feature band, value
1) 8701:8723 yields 0.33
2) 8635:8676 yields 2.50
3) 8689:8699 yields 0.23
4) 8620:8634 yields -0.78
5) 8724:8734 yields 0.10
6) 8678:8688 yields 0.42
